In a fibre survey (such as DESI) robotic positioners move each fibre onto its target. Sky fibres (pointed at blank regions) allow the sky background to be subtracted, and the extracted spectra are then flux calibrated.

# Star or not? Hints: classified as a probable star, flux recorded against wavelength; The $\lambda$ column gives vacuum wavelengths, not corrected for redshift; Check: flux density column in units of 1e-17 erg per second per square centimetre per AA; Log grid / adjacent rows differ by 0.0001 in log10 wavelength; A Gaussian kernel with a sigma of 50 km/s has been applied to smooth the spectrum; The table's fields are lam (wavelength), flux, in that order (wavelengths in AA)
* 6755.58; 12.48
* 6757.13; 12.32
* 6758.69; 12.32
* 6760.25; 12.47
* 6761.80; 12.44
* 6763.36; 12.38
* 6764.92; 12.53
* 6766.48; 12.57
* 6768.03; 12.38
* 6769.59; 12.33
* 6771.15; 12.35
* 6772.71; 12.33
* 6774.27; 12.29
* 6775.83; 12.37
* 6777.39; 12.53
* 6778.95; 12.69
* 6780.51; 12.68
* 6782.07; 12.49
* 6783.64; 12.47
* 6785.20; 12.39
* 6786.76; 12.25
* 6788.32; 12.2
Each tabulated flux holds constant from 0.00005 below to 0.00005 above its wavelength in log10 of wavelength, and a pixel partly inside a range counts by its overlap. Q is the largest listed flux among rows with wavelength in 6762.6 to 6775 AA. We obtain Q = 12.57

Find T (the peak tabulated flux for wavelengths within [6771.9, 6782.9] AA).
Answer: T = 12.69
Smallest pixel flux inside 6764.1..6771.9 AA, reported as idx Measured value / 12.33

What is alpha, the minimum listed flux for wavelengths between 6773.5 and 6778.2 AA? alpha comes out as 12.29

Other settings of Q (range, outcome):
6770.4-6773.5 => 12.35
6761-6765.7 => 12.53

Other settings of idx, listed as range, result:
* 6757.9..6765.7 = 12.32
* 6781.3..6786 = 12.39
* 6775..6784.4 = 12.37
